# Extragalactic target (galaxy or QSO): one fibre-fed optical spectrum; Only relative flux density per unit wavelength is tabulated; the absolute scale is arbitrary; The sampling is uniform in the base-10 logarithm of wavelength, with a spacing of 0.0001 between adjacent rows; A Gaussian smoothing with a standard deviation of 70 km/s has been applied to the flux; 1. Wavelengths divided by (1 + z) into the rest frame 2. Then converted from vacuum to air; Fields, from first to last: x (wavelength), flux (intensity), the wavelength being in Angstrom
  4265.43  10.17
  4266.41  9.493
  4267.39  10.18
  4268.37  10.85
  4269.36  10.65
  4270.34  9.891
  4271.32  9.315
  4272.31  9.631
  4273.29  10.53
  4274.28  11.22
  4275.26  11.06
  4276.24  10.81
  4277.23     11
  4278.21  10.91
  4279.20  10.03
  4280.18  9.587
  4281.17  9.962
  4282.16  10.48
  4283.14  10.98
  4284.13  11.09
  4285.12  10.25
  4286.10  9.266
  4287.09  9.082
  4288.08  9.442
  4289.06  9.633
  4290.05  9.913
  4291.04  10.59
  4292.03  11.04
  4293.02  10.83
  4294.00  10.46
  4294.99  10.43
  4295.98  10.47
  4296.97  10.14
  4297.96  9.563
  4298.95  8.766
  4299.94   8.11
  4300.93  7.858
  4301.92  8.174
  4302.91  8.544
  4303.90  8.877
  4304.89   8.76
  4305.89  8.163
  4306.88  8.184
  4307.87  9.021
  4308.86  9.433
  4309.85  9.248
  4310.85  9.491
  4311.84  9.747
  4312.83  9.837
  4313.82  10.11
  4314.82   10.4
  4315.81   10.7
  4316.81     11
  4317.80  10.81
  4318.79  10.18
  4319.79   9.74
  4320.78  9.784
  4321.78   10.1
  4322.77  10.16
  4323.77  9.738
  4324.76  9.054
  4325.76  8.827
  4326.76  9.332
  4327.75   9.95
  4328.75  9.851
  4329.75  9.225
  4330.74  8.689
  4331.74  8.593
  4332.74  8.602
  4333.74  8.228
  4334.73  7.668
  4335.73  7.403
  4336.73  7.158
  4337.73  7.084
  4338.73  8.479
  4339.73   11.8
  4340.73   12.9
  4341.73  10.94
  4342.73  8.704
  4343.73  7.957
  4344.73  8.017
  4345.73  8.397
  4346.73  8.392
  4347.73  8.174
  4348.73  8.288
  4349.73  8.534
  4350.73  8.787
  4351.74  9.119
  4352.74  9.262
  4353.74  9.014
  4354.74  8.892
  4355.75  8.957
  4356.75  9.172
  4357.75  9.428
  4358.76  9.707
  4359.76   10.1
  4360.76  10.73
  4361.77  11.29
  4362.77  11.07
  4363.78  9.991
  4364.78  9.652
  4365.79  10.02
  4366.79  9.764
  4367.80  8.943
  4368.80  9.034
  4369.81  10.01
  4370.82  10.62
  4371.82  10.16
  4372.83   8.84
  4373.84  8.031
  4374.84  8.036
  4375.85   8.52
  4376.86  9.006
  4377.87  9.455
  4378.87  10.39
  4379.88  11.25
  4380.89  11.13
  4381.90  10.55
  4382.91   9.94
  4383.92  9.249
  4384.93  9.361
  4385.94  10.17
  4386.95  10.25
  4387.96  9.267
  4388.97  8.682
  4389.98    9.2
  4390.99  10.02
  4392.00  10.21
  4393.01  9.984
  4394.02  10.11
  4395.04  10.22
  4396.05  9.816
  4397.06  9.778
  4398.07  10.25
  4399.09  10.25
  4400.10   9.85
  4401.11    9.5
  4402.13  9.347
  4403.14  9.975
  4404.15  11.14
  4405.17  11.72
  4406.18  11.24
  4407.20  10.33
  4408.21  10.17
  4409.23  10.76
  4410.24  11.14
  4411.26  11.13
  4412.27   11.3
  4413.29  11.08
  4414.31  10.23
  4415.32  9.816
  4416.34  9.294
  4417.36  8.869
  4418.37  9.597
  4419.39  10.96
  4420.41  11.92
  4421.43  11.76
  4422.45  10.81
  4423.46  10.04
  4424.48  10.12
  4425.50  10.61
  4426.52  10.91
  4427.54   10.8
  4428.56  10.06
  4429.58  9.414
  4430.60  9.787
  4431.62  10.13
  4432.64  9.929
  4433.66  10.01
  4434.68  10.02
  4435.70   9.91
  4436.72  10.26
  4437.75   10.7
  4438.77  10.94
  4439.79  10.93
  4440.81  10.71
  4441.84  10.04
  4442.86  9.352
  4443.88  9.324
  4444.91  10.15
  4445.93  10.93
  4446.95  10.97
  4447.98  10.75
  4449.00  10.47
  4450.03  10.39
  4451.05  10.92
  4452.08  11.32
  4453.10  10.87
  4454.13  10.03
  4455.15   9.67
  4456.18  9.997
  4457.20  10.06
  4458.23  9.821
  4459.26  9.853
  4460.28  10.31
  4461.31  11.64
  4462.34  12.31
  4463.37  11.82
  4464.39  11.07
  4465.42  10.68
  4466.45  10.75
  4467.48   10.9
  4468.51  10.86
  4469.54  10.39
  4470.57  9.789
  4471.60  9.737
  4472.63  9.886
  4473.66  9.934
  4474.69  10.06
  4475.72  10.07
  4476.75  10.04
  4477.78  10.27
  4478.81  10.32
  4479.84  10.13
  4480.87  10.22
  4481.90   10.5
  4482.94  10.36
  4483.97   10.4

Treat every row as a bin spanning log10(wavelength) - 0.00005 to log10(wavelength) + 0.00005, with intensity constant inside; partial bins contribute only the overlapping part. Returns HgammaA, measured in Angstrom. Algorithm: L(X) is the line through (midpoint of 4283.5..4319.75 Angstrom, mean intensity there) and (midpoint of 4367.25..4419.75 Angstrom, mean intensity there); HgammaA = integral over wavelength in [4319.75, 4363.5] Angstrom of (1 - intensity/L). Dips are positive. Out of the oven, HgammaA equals 2.6 Angstrom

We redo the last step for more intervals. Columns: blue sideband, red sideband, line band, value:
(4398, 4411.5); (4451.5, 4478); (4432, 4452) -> 0.2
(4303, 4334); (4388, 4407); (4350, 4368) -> 0.2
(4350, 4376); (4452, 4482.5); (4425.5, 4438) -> -0.1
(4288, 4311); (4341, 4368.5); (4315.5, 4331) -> -0.8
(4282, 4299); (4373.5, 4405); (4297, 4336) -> 3.2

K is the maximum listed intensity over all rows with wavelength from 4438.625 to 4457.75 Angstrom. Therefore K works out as 11.32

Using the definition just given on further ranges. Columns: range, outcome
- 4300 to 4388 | 12.9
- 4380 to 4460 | 11.92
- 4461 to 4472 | 12.31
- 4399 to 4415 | 11.72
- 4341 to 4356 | 10.94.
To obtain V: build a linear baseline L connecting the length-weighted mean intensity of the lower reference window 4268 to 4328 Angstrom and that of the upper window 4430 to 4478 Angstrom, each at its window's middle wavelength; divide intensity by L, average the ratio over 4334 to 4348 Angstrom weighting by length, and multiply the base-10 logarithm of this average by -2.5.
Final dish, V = 0.14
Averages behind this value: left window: 9.85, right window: 10.4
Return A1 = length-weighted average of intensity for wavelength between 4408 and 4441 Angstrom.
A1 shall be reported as 10.4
